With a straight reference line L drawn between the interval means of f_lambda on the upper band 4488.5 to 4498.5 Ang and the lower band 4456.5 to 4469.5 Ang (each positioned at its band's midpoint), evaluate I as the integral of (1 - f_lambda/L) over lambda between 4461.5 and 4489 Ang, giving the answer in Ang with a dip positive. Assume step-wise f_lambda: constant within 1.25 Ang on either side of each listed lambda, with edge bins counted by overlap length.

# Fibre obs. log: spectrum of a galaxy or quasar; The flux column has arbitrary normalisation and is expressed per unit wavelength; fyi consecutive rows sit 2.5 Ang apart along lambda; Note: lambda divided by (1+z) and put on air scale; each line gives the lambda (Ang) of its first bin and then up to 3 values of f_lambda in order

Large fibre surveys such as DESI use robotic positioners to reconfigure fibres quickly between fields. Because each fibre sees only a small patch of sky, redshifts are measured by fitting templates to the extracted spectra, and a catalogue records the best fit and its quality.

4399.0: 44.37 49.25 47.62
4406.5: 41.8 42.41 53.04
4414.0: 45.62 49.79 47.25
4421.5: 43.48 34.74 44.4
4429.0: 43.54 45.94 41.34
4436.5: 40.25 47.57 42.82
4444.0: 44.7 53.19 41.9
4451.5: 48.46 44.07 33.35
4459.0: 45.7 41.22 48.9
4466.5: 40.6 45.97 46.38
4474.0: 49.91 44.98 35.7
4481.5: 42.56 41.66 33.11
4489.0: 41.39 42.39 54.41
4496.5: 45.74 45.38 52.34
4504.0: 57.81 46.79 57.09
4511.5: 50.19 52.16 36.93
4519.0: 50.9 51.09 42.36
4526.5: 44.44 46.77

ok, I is 1.0 Ang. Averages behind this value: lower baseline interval 43.3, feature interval 42.8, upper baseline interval 46.3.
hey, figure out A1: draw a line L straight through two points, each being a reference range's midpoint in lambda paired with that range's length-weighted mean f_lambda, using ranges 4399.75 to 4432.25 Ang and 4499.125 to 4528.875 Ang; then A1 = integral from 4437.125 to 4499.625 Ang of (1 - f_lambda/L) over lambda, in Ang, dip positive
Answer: 4.28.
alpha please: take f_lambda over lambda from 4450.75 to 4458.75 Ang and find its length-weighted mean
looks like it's 42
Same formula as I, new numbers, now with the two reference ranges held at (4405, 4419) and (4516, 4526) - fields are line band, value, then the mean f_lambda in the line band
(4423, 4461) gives 2.40 Ang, 43.5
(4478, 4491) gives 1.97 Ang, 39.1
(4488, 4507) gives -0.99 Ang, 48.4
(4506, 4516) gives -1.06 Ang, 50.8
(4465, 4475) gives 0.12 Ang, 45.7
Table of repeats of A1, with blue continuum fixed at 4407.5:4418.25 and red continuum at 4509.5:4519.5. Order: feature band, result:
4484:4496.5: 1.3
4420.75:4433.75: 1.5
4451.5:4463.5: 1.4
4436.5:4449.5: 0.5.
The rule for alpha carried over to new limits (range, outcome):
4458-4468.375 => 44.2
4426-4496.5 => 43.8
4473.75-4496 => 42.7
